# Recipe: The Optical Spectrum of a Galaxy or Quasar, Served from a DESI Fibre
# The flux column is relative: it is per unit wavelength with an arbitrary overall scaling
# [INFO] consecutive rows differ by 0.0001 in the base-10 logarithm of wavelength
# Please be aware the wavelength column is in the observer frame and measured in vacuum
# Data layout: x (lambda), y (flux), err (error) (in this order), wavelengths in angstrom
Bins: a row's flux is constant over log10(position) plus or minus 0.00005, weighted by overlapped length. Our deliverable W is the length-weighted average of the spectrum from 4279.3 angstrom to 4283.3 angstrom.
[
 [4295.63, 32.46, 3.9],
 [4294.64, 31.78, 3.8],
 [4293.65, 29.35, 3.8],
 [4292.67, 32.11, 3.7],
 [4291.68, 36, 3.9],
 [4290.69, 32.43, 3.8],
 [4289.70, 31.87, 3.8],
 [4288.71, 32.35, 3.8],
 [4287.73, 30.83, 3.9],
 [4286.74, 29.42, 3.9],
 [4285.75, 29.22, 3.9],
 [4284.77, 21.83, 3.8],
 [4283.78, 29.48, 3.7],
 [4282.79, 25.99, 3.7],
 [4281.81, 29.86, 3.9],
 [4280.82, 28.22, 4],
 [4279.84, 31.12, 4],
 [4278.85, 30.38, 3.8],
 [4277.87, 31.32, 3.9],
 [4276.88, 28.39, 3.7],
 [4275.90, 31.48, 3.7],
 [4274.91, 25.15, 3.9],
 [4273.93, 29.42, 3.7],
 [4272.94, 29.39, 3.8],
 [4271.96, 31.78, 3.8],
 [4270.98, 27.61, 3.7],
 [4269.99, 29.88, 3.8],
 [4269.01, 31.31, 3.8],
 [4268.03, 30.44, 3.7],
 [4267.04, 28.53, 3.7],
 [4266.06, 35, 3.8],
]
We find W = 28.8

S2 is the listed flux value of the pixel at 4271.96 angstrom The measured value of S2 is 31.78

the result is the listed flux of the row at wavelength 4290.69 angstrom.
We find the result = 32.43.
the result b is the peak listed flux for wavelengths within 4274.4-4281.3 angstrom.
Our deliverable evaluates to 31.48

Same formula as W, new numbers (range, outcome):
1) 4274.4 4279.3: 29.4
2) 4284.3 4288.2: 27.8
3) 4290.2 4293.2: 33.5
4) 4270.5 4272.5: 29.8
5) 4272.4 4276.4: 28.9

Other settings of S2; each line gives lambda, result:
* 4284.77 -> 21.83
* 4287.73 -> 30.83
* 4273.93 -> 29.42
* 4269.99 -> 29.88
